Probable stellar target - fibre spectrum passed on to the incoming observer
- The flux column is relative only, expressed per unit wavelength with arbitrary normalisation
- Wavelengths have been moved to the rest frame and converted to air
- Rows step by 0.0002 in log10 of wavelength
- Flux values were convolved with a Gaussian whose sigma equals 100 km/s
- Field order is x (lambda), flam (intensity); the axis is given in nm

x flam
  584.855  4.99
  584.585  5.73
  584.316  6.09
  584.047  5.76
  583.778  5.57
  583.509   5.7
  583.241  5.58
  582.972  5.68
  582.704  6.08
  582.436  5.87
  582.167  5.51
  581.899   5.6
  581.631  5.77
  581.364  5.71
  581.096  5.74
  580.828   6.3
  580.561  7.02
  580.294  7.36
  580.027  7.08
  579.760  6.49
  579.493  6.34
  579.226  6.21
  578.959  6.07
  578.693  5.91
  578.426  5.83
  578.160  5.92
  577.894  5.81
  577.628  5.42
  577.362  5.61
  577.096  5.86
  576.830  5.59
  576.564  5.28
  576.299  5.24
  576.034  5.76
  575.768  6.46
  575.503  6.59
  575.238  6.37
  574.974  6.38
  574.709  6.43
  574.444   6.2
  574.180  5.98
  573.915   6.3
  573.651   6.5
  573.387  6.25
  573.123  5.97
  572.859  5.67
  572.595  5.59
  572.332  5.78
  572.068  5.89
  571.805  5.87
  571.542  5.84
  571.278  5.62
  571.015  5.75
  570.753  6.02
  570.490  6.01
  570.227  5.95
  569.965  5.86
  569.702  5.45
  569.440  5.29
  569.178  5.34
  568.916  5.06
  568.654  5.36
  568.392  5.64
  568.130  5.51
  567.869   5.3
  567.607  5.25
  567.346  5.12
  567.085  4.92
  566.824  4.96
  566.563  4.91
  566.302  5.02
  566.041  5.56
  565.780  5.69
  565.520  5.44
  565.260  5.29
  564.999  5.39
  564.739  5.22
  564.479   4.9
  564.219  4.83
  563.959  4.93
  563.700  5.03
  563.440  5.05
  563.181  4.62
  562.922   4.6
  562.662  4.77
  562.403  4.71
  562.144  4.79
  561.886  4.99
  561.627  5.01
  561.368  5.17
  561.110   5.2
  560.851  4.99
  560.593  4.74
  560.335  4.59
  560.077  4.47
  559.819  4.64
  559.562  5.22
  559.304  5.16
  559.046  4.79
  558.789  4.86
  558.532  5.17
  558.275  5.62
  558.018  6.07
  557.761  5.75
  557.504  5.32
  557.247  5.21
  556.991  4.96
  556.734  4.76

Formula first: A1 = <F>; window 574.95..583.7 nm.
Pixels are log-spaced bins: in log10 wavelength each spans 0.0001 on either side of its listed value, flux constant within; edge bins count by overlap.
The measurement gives 6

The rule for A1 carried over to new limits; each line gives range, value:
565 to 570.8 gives 5.4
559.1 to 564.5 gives 4.87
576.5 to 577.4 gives 5.6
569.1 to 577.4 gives 5.9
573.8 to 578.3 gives 5.95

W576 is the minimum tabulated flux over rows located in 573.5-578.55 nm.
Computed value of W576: 5.24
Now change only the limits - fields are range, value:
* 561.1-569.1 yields 4.6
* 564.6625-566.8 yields 4.91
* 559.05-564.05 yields 4.47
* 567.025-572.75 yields 4.92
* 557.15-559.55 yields 4.79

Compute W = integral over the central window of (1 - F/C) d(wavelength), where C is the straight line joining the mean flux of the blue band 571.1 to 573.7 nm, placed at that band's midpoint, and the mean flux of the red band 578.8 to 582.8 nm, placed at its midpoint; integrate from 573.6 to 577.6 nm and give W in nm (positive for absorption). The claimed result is -0.01 nm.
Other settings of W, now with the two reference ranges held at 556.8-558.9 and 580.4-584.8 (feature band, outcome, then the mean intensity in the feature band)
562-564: 0.24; 4.81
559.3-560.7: 0.16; 4.77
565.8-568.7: 0.16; 5.24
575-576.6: -0.09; 6.02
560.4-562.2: 0.15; 4.98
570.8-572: -0.04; 5.8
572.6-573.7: -0.07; 6.01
